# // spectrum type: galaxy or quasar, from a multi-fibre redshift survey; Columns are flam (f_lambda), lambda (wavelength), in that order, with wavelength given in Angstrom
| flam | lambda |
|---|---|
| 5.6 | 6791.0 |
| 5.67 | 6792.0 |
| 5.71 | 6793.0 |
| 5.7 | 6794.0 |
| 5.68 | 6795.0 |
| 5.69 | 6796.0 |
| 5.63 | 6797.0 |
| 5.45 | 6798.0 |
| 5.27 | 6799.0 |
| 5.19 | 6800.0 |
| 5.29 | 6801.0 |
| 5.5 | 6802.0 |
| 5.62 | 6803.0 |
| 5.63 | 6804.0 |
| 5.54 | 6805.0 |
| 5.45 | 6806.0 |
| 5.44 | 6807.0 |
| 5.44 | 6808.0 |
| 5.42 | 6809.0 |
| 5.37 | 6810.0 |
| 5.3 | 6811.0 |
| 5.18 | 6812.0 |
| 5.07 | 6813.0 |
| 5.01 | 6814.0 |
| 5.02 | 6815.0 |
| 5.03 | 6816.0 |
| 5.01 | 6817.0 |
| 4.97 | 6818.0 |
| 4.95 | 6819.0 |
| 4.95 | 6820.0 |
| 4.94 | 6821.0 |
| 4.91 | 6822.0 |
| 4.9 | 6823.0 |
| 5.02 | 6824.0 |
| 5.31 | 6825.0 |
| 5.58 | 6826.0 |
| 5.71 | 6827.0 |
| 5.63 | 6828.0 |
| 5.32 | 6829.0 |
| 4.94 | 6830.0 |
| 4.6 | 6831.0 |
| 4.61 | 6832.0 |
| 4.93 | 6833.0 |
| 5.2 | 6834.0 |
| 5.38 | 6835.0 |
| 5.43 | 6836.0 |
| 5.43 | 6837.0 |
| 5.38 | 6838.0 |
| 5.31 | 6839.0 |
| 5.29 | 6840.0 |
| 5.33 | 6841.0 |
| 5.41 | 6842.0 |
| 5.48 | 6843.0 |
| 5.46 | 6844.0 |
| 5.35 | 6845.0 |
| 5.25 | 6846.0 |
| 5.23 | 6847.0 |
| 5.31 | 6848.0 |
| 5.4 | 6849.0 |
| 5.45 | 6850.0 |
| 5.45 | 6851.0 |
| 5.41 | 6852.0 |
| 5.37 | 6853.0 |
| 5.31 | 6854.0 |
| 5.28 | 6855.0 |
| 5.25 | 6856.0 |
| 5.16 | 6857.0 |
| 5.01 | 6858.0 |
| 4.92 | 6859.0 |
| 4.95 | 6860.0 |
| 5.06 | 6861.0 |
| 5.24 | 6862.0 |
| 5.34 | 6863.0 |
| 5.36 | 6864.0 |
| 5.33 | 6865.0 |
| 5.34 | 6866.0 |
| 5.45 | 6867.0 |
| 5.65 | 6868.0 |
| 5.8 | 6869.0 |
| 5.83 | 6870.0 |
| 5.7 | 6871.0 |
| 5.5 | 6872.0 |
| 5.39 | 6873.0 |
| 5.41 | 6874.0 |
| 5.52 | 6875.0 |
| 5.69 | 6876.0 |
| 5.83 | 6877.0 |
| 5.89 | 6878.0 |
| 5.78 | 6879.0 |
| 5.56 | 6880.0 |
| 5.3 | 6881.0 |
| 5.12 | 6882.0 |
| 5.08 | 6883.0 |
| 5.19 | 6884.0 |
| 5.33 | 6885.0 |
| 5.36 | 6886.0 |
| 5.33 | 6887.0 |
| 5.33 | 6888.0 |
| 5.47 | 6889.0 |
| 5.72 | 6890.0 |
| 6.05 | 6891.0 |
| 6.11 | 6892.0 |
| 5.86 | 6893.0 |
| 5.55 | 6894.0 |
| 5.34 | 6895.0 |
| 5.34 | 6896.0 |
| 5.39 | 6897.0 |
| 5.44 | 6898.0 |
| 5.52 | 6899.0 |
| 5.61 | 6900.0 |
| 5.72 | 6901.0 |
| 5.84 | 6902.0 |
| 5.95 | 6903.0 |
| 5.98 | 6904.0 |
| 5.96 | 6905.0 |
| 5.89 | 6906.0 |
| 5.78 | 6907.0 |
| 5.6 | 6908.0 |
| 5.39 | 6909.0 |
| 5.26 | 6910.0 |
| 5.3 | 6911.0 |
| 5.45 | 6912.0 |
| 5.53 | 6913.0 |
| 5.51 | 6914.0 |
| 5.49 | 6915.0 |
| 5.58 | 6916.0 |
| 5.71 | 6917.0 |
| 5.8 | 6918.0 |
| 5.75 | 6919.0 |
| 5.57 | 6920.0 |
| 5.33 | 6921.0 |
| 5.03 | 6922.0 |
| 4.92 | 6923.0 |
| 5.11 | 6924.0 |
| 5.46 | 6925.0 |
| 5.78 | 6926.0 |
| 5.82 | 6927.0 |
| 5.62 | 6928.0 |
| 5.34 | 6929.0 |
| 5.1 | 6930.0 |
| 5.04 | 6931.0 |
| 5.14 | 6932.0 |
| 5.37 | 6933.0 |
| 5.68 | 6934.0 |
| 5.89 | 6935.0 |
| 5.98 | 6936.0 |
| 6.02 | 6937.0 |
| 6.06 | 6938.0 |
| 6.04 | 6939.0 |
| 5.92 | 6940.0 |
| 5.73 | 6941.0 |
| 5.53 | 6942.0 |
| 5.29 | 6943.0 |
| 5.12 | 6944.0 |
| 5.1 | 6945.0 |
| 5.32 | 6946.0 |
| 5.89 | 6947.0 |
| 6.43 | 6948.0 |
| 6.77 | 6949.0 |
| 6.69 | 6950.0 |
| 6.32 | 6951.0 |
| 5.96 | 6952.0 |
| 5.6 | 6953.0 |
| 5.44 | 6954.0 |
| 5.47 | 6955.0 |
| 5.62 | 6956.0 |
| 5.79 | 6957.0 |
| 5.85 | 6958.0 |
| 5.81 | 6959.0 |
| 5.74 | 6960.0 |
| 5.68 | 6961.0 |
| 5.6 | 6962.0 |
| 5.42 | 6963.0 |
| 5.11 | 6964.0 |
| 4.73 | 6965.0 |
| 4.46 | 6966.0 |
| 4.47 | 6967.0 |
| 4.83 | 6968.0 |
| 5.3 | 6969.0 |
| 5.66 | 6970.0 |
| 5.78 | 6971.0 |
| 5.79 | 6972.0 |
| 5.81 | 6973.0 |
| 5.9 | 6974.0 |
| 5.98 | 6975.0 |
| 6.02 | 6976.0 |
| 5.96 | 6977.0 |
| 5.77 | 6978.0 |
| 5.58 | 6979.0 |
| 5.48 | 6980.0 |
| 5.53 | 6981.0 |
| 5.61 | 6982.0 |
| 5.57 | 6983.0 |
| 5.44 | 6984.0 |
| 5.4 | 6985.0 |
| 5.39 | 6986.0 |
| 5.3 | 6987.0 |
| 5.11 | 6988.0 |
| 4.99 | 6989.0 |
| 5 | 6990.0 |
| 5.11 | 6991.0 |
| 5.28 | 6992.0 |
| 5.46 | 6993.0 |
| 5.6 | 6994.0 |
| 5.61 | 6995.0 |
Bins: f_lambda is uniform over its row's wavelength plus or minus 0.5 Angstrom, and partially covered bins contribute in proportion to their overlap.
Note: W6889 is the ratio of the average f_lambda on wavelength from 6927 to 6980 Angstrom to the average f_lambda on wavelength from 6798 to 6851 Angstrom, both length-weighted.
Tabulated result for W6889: 1.07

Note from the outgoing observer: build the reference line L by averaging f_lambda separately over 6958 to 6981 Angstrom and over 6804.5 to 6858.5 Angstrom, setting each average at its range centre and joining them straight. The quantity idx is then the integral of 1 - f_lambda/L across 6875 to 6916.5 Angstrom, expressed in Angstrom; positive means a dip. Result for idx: -1.6 Angstrom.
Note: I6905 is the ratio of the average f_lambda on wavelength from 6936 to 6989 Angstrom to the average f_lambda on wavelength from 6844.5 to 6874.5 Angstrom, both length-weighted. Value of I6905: 1.05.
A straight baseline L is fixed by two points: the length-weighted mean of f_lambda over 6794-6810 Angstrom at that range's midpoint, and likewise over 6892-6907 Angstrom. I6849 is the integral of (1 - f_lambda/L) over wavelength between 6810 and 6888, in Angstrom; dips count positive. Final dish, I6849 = 4.1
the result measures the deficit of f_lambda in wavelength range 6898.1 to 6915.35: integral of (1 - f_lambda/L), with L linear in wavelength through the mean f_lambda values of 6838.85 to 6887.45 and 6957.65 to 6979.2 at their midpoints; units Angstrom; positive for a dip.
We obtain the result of -0.62 Angstrom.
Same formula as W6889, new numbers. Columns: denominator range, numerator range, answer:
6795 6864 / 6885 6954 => 1.07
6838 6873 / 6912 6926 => 1.02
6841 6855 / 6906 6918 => 1.03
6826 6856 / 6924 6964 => 1.07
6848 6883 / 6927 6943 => 1.04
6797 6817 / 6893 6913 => 1.05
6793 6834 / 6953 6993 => 1.04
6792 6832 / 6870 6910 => 1.06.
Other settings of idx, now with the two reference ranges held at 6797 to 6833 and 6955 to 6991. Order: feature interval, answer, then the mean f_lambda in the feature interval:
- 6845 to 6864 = 0.1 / 5.25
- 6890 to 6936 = -1.6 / 5.56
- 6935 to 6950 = -1.1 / 5.83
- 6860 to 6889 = -0.7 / 5.45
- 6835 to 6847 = -0.3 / 5.37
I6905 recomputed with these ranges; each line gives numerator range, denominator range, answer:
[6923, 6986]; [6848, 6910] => 1.02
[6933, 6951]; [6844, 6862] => 1.11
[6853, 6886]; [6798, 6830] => 1.03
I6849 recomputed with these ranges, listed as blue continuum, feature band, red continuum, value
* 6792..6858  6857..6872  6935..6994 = 0.07 Angstrom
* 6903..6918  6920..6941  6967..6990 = 0.20 Angstrom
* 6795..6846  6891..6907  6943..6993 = -0.87 Angstrom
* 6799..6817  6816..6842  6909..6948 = 0.91 Angstrom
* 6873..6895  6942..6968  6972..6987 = 0.28 Angstrom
